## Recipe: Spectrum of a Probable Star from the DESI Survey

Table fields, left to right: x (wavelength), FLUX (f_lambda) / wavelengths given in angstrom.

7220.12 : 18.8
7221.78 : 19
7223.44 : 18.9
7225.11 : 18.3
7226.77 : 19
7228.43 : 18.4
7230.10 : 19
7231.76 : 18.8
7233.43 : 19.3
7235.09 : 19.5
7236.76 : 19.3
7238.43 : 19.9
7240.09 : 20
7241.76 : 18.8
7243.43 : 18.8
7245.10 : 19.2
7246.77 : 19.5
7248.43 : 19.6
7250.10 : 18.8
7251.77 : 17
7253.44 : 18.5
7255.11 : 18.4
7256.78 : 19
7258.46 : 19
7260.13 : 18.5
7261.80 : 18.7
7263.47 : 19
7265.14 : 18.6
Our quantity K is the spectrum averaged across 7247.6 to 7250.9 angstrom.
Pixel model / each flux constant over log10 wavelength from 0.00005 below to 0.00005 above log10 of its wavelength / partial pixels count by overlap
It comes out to 19.2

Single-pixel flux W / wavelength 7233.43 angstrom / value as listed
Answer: 19.3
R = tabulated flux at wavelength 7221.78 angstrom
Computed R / 19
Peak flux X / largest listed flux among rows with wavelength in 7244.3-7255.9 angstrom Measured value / 19.6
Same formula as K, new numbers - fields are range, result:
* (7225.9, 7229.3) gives 18.7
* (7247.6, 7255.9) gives 18.5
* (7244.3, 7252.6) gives 18.8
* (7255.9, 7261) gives 18.8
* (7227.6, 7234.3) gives 18.9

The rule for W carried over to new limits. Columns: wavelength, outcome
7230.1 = 19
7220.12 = 18.8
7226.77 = 19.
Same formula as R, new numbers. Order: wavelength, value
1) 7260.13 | 18.5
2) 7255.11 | 18.4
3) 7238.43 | 19.9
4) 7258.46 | 19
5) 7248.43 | 19.6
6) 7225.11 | 18.3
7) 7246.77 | 19.5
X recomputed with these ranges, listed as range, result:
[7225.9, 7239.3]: 19.9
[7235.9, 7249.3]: 20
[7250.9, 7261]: 19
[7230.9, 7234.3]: 19.3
